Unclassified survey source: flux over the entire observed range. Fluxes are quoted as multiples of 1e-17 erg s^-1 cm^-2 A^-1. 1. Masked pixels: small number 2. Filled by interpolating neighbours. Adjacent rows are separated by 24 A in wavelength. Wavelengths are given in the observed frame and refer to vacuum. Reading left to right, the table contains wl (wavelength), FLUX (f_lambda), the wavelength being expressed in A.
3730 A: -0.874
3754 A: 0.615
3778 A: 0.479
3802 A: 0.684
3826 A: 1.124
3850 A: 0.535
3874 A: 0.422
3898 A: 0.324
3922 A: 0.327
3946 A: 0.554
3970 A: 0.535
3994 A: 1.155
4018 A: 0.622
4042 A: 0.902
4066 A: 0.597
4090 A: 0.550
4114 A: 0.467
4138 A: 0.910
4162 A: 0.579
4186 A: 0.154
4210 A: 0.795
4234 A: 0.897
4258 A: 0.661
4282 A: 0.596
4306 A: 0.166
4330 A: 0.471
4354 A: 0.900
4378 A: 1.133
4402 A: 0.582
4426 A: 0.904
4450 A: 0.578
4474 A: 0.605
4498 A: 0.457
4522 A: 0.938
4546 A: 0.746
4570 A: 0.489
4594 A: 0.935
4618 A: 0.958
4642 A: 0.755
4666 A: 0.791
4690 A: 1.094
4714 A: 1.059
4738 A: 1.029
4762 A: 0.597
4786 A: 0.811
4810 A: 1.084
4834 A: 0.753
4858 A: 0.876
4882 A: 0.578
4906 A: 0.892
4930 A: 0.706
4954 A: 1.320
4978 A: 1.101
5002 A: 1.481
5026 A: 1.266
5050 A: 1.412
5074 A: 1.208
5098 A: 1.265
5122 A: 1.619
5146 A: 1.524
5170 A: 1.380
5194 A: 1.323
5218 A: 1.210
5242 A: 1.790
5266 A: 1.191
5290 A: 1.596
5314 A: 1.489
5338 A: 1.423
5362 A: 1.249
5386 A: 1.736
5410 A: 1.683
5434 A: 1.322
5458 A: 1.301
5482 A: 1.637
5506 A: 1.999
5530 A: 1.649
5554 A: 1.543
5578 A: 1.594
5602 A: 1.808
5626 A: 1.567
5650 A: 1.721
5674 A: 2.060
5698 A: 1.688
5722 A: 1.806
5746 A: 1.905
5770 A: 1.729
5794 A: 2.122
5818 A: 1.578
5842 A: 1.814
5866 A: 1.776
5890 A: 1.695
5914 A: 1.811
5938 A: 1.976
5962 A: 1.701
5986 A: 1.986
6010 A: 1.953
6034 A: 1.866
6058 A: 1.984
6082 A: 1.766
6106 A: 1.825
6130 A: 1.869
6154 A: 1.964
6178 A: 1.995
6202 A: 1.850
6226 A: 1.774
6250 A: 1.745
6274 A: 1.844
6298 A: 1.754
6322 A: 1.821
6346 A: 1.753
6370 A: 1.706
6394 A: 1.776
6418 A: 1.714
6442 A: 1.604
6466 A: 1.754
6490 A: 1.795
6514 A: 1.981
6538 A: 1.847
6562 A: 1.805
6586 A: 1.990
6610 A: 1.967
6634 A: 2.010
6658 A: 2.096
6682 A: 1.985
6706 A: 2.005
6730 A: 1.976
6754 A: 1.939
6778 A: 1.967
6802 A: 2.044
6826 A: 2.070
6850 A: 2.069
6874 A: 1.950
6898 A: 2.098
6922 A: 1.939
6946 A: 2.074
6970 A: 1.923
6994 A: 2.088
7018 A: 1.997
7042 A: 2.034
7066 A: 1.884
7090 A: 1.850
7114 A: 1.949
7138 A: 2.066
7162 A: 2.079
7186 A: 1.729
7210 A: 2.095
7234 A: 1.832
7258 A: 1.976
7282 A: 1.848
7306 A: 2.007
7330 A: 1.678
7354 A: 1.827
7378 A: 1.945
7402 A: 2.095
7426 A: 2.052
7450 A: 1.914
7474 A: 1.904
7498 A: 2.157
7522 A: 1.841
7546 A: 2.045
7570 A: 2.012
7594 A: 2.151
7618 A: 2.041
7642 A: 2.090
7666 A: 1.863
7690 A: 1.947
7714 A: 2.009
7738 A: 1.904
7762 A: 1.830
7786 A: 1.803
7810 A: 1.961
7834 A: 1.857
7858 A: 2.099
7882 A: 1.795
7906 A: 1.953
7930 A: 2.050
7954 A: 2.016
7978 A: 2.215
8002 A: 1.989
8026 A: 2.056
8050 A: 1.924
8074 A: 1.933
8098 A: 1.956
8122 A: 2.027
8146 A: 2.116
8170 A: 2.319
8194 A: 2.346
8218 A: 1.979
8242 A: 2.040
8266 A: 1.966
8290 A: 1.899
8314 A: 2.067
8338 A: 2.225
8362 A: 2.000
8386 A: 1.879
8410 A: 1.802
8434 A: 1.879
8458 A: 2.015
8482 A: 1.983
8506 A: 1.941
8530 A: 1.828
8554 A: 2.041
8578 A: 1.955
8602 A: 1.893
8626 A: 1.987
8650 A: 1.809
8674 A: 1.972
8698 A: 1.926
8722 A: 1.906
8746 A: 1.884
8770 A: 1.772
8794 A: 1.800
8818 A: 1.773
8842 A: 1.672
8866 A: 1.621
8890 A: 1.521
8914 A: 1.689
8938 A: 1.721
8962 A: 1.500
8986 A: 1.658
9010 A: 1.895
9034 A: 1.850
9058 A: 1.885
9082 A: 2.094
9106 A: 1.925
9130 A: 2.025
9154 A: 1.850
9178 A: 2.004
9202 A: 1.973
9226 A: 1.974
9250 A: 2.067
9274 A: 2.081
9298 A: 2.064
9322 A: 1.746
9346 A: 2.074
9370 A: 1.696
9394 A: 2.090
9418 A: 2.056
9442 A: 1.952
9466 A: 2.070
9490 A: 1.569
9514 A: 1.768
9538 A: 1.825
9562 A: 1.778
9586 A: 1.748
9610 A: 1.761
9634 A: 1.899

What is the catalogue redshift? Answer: 0.243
